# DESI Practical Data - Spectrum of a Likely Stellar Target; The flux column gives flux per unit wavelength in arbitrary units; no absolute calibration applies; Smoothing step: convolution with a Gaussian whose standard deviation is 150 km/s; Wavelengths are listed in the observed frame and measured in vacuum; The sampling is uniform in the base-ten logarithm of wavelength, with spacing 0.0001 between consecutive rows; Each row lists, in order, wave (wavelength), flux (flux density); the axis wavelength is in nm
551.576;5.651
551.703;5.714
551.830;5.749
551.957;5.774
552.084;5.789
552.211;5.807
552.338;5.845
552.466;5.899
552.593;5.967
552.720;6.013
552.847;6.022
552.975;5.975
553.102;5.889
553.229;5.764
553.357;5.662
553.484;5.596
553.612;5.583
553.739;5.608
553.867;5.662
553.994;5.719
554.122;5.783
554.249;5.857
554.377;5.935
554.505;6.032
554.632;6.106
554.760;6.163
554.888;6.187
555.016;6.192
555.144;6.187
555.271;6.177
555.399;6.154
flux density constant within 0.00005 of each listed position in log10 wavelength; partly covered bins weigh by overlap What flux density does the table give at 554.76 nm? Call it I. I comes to 6.163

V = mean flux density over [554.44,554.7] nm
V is 6.07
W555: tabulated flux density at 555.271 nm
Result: 6.177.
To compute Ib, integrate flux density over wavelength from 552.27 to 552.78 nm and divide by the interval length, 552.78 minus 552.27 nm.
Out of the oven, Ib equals 5.93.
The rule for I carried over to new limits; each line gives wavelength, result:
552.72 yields 6.013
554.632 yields 6.106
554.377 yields 5.935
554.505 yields 6.032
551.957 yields 5.774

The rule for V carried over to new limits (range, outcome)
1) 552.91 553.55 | 5.77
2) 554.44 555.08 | 6.13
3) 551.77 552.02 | 5.76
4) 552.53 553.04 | 6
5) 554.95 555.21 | 6.2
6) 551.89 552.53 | 5.82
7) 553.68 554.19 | 5.7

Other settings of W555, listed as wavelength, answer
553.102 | 5.889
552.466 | 5.899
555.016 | 6.192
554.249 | 5.857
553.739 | 5.608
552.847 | 6.022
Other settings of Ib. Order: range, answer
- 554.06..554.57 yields 5.91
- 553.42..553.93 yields 5.61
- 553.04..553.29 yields 5.84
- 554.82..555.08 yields 6.18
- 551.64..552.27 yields 5.77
